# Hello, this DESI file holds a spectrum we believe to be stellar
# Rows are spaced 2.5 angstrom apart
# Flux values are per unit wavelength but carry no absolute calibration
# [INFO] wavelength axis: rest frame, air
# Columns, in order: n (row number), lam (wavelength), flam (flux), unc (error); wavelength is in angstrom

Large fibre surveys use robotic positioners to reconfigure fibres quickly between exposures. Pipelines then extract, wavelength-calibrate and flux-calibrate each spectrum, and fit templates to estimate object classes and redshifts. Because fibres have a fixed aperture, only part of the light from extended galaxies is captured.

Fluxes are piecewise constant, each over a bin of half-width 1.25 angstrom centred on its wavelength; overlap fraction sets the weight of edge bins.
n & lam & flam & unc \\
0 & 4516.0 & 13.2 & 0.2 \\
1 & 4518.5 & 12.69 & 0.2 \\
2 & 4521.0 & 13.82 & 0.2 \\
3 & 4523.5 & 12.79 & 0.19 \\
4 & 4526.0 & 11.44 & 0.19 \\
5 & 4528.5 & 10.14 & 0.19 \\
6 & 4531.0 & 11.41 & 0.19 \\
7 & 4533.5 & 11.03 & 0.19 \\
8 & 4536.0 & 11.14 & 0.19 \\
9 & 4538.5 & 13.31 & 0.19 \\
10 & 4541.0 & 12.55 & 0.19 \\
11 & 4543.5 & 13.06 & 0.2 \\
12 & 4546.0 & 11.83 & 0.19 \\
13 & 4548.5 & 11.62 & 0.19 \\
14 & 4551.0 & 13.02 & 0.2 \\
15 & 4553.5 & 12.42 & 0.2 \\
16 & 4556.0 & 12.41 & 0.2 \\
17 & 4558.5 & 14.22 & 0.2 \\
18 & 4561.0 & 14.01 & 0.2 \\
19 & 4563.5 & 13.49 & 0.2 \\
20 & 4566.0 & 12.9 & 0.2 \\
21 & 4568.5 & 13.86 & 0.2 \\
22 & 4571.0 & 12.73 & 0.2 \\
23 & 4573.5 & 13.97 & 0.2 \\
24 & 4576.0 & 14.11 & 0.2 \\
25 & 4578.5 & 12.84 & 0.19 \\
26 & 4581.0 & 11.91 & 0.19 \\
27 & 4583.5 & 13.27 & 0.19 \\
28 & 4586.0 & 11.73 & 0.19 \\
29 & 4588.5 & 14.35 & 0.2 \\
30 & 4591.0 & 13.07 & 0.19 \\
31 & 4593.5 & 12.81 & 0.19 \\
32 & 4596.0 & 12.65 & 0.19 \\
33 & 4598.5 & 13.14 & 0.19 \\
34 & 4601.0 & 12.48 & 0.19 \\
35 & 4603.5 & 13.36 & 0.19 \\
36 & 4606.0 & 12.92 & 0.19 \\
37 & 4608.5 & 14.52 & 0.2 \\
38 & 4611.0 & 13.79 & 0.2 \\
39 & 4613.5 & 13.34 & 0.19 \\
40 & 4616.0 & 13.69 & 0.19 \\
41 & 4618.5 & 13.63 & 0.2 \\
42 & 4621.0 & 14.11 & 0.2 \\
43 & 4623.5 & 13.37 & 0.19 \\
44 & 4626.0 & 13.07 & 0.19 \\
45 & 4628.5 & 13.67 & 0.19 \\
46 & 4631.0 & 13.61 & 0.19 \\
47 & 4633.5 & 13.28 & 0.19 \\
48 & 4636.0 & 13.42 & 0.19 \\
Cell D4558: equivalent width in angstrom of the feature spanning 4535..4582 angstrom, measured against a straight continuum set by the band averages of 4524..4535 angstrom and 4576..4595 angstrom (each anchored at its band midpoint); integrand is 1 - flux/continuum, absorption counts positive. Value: -3.4 angstrom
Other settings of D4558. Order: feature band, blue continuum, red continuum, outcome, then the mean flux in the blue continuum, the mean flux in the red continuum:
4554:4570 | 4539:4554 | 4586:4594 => -0.9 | 12.5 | 13.2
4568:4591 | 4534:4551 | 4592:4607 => -0.9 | 12.3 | 12.9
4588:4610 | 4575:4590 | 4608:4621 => 0.3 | 13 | 13.8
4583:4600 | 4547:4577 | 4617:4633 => 0.5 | 13.2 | 13.6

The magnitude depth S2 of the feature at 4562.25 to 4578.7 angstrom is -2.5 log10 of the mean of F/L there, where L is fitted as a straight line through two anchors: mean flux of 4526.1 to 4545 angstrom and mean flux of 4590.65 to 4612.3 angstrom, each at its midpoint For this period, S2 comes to -0.077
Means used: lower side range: 11.8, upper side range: 13.2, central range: 13.5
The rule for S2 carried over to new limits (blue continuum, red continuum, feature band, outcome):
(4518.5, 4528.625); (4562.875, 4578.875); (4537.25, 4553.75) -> 0.025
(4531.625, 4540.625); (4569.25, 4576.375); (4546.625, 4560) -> -0.005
